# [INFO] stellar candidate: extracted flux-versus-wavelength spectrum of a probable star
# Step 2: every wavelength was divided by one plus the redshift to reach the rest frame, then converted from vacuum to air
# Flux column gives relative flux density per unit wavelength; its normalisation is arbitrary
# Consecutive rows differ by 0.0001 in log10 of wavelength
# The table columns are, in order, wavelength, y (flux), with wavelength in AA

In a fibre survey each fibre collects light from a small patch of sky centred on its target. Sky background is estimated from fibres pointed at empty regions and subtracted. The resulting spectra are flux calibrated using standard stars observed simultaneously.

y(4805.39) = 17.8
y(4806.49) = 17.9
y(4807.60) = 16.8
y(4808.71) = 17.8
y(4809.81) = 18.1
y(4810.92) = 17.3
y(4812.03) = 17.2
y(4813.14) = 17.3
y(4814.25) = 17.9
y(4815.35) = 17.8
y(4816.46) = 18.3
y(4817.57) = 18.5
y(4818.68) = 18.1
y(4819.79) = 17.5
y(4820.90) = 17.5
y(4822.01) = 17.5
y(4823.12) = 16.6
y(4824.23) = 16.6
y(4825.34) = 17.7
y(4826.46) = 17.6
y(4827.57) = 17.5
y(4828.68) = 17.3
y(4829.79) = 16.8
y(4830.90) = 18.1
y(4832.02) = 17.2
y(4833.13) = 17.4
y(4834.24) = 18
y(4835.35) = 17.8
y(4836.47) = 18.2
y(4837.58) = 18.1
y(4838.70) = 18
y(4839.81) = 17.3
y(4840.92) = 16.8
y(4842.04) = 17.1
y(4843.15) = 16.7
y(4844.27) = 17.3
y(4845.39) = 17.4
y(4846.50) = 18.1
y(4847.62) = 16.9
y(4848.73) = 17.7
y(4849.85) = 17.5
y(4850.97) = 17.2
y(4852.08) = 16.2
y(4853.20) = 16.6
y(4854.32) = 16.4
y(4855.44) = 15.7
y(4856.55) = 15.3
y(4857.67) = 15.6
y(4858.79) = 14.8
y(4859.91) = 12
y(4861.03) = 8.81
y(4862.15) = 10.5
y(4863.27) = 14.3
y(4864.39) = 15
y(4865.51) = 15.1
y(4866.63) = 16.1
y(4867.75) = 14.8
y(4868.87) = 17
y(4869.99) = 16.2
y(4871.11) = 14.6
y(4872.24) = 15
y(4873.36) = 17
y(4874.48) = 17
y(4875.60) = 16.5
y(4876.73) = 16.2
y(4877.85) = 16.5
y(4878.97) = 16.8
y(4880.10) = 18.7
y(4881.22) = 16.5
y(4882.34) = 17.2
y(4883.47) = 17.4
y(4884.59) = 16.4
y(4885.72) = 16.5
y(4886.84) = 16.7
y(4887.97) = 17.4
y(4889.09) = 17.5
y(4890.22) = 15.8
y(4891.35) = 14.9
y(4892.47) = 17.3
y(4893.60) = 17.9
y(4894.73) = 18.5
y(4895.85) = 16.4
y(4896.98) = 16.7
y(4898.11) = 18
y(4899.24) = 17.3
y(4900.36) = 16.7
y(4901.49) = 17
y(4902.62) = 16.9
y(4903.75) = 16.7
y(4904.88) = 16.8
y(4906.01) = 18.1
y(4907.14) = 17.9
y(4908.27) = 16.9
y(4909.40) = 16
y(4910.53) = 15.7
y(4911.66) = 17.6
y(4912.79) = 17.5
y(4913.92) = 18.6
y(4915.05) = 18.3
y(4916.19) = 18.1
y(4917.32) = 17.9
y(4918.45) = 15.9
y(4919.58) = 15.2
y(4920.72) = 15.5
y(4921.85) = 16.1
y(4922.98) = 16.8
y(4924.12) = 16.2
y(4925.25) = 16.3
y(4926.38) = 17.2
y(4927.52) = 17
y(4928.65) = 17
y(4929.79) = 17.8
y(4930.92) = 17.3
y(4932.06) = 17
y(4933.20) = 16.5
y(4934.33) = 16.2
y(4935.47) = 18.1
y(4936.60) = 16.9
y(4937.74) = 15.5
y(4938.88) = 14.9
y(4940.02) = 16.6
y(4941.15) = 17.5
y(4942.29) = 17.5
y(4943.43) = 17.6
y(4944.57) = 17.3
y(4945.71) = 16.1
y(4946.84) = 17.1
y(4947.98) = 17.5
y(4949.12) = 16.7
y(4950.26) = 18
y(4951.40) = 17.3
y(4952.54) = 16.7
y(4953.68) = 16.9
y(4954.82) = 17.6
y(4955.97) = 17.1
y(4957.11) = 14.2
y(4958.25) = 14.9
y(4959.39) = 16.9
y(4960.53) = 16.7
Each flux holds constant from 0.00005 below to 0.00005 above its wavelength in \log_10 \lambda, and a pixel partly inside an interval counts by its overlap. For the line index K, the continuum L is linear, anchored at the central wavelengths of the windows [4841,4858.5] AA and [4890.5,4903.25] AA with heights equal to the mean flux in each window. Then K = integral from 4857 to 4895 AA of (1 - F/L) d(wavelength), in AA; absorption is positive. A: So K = 2.4 AA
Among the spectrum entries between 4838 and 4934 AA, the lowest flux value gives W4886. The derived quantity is 8.81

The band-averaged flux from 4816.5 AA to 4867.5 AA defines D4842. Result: 16.5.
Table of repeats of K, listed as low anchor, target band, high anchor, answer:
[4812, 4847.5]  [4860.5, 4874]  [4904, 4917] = 2.25 AA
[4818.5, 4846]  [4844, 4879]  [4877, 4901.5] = 3.16 AA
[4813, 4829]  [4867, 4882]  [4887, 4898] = 0.65 AA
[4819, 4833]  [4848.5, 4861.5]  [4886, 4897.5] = 1.40 AA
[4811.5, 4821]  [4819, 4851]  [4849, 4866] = -2.02 AA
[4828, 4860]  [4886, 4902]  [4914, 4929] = -0.14 AA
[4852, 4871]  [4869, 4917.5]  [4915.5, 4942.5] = -4.11 AA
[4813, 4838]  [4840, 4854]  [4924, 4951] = 0.30 AA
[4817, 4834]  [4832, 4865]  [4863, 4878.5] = 0.98 AA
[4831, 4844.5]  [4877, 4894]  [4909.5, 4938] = 0.29 AA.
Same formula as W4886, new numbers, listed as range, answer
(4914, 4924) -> 15.2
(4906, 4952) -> 14.9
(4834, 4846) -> 16.7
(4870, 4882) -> 14.6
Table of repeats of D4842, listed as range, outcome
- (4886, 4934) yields 17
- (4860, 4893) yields 15.8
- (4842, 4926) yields 16.4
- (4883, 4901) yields 17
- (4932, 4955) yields 16.9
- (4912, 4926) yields 16.9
